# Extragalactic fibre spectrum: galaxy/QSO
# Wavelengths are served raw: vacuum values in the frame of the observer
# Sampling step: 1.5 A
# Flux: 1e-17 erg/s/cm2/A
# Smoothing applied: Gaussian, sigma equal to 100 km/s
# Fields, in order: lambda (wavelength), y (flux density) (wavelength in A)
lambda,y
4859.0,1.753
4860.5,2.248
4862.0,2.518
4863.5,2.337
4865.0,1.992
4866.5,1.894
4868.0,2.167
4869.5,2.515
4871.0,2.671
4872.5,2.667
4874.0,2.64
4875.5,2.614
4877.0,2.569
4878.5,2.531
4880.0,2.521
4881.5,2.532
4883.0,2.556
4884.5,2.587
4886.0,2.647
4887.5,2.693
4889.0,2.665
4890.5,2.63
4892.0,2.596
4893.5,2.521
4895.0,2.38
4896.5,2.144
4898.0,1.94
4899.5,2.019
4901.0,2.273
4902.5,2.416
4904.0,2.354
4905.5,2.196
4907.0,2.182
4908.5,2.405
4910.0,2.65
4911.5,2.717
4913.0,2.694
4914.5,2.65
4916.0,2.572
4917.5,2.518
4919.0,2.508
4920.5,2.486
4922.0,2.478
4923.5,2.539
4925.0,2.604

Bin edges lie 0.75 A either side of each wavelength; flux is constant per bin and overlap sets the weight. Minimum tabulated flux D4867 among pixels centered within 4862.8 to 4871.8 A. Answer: 1.894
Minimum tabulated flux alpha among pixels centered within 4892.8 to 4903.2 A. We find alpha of 1.94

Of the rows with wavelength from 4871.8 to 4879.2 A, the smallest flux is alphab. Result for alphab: 2.531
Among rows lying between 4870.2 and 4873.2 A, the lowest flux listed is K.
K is 2.667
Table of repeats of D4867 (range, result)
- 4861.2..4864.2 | 2.337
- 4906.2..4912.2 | 2.182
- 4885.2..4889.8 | 2.647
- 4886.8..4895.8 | 2.38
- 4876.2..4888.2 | 2.521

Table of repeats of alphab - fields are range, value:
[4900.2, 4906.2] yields 2.196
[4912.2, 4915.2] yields 2.65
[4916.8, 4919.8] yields 2.508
